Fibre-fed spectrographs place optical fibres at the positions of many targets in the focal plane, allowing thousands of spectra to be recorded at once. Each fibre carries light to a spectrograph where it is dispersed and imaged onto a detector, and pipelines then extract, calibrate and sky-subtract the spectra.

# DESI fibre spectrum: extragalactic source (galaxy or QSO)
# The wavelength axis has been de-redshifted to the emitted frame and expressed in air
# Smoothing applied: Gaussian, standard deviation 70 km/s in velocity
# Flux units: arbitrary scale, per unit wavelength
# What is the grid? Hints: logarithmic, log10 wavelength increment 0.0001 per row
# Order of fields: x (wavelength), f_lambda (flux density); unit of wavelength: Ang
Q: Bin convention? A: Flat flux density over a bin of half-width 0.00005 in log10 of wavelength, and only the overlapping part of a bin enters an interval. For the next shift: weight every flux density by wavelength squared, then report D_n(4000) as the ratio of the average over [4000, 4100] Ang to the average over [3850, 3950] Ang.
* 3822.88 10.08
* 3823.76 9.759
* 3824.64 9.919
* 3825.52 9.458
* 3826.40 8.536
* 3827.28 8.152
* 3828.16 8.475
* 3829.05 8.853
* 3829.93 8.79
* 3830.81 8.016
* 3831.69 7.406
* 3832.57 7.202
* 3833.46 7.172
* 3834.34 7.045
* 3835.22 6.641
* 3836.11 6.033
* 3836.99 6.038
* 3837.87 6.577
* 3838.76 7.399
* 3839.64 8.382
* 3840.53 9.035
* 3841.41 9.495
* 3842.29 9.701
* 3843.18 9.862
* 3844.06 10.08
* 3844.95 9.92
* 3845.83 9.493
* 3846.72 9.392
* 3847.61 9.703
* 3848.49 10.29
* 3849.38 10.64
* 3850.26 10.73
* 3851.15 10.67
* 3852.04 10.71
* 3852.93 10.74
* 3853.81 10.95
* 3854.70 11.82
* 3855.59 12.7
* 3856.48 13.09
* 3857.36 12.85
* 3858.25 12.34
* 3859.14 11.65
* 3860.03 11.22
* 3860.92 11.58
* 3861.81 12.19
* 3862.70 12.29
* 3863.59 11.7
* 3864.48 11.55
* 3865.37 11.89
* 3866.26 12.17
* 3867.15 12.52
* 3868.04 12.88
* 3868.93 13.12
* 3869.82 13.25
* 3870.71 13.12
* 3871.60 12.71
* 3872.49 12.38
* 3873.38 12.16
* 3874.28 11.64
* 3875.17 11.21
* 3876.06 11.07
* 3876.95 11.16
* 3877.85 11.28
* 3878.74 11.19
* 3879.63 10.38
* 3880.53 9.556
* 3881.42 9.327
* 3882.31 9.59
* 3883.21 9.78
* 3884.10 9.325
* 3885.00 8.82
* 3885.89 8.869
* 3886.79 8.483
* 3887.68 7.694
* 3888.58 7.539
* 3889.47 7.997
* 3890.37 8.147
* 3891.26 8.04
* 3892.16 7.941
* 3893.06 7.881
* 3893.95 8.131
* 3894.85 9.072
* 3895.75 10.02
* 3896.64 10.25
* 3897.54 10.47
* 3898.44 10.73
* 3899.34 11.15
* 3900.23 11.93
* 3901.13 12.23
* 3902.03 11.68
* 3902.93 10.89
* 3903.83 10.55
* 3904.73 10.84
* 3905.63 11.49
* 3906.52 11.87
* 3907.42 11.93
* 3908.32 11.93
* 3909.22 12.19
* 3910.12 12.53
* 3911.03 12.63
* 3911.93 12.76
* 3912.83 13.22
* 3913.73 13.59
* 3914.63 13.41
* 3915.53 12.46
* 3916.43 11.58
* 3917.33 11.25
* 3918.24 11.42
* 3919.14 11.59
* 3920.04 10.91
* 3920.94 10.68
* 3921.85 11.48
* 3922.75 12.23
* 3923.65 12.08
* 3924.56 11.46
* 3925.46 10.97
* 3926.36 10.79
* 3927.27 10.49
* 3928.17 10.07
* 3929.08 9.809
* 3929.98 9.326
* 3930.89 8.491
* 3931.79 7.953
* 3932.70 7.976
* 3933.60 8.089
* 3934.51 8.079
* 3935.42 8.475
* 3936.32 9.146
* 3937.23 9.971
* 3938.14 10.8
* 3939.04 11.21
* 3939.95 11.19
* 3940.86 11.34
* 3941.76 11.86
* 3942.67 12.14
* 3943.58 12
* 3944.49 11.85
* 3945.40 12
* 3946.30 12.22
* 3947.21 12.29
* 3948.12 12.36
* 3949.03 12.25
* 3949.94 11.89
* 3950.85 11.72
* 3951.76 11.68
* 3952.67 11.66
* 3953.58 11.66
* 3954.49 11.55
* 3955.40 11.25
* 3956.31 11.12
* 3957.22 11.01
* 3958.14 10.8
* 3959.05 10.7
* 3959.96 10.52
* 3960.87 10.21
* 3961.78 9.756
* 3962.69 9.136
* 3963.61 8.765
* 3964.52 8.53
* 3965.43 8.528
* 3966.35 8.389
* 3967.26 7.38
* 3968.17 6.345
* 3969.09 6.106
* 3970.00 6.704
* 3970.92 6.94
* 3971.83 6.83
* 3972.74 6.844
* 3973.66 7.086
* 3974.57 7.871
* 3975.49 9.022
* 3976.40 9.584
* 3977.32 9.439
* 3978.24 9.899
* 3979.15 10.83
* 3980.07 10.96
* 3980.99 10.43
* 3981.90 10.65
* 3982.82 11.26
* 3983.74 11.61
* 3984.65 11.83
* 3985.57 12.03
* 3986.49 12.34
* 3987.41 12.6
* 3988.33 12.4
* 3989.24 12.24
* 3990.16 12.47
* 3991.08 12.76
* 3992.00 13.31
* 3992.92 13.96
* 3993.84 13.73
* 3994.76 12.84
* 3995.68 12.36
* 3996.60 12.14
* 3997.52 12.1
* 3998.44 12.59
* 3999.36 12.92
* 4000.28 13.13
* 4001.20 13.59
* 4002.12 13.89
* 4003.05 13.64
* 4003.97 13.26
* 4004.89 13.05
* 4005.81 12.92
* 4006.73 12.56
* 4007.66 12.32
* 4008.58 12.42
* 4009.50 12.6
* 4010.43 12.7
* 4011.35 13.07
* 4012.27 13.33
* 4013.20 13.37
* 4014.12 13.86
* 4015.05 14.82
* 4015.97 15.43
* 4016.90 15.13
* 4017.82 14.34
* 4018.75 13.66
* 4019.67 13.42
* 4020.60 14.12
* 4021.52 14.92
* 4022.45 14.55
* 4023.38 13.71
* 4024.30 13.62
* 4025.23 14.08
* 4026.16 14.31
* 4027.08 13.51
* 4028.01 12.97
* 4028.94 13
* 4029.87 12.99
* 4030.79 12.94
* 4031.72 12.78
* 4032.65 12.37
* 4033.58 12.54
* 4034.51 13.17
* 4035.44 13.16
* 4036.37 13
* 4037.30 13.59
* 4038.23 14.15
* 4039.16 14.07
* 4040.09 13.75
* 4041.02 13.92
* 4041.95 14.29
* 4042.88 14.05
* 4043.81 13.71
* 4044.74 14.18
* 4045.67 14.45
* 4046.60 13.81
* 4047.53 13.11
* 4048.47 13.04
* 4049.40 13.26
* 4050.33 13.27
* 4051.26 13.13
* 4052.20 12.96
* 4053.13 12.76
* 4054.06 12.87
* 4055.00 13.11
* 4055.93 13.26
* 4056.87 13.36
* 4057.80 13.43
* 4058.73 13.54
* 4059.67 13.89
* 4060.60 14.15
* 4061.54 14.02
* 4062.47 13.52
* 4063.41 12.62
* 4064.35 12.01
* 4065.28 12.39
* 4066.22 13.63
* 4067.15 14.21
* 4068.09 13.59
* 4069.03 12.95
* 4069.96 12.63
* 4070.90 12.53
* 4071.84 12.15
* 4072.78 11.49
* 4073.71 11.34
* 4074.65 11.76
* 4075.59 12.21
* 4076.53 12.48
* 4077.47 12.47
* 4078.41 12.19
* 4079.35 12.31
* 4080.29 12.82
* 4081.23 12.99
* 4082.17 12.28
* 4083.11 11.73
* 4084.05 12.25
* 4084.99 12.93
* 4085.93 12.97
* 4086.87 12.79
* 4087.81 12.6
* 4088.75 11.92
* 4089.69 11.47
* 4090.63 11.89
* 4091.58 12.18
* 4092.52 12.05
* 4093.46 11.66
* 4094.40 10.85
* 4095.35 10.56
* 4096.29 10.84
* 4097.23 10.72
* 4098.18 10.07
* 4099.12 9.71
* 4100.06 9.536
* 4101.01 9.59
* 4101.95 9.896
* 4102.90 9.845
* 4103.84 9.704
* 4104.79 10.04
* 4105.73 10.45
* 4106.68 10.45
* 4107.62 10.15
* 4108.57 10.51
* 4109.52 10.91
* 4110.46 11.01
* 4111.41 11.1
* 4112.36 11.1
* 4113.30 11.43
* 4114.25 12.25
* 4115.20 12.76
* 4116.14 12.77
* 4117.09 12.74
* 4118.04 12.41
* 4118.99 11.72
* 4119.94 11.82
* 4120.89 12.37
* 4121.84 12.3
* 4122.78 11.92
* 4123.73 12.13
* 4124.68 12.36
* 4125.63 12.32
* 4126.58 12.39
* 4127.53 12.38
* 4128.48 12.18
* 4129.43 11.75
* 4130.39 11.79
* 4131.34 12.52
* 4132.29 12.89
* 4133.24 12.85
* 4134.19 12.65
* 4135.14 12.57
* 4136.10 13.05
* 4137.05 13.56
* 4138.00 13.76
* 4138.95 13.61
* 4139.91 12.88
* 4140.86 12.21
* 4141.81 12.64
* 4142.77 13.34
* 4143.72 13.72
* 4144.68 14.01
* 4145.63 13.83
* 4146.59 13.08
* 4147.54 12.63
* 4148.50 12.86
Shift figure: 1.28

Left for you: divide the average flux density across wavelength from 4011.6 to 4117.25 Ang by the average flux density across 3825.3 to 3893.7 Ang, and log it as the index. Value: 1.26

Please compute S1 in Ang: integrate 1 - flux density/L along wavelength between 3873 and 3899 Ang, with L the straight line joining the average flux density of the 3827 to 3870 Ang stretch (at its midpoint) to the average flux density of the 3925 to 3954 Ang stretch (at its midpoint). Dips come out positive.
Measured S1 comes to 1.9 Ang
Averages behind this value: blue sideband 10.1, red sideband 10.7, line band 9.57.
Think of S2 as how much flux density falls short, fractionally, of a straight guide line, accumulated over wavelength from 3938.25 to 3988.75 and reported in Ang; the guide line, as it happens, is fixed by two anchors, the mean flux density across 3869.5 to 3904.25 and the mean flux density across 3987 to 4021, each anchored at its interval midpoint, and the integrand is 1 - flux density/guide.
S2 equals 7.5 Ang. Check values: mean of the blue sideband 10.2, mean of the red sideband 13.2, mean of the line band 10.3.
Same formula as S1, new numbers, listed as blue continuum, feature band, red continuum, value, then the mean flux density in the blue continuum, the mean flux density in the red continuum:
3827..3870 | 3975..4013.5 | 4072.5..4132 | -4.4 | 10.1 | 11.6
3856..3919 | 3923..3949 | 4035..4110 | 2.0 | 11.1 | 12.4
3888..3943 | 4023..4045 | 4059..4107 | -3.7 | 10.6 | 11.9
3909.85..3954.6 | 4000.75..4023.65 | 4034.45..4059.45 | -1.5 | 11.2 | 13.5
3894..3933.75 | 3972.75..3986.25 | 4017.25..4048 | 2.6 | 11.1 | 13.7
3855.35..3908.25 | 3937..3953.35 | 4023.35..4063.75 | 0.2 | 10.8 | 13.4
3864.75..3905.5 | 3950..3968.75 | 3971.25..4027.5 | 2.7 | 10.5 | 12.4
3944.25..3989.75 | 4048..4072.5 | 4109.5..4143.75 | -3.6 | 10.2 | 12.4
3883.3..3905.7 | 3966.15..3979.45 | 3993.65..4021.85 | 4.7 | 9.58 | 13.4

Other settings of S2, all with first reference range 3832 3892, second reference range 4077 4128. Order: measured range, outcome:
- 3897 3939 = -1.8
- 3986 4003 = -3.0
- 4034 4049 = -3.3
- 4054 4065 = -1.9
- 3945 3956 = -1.2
